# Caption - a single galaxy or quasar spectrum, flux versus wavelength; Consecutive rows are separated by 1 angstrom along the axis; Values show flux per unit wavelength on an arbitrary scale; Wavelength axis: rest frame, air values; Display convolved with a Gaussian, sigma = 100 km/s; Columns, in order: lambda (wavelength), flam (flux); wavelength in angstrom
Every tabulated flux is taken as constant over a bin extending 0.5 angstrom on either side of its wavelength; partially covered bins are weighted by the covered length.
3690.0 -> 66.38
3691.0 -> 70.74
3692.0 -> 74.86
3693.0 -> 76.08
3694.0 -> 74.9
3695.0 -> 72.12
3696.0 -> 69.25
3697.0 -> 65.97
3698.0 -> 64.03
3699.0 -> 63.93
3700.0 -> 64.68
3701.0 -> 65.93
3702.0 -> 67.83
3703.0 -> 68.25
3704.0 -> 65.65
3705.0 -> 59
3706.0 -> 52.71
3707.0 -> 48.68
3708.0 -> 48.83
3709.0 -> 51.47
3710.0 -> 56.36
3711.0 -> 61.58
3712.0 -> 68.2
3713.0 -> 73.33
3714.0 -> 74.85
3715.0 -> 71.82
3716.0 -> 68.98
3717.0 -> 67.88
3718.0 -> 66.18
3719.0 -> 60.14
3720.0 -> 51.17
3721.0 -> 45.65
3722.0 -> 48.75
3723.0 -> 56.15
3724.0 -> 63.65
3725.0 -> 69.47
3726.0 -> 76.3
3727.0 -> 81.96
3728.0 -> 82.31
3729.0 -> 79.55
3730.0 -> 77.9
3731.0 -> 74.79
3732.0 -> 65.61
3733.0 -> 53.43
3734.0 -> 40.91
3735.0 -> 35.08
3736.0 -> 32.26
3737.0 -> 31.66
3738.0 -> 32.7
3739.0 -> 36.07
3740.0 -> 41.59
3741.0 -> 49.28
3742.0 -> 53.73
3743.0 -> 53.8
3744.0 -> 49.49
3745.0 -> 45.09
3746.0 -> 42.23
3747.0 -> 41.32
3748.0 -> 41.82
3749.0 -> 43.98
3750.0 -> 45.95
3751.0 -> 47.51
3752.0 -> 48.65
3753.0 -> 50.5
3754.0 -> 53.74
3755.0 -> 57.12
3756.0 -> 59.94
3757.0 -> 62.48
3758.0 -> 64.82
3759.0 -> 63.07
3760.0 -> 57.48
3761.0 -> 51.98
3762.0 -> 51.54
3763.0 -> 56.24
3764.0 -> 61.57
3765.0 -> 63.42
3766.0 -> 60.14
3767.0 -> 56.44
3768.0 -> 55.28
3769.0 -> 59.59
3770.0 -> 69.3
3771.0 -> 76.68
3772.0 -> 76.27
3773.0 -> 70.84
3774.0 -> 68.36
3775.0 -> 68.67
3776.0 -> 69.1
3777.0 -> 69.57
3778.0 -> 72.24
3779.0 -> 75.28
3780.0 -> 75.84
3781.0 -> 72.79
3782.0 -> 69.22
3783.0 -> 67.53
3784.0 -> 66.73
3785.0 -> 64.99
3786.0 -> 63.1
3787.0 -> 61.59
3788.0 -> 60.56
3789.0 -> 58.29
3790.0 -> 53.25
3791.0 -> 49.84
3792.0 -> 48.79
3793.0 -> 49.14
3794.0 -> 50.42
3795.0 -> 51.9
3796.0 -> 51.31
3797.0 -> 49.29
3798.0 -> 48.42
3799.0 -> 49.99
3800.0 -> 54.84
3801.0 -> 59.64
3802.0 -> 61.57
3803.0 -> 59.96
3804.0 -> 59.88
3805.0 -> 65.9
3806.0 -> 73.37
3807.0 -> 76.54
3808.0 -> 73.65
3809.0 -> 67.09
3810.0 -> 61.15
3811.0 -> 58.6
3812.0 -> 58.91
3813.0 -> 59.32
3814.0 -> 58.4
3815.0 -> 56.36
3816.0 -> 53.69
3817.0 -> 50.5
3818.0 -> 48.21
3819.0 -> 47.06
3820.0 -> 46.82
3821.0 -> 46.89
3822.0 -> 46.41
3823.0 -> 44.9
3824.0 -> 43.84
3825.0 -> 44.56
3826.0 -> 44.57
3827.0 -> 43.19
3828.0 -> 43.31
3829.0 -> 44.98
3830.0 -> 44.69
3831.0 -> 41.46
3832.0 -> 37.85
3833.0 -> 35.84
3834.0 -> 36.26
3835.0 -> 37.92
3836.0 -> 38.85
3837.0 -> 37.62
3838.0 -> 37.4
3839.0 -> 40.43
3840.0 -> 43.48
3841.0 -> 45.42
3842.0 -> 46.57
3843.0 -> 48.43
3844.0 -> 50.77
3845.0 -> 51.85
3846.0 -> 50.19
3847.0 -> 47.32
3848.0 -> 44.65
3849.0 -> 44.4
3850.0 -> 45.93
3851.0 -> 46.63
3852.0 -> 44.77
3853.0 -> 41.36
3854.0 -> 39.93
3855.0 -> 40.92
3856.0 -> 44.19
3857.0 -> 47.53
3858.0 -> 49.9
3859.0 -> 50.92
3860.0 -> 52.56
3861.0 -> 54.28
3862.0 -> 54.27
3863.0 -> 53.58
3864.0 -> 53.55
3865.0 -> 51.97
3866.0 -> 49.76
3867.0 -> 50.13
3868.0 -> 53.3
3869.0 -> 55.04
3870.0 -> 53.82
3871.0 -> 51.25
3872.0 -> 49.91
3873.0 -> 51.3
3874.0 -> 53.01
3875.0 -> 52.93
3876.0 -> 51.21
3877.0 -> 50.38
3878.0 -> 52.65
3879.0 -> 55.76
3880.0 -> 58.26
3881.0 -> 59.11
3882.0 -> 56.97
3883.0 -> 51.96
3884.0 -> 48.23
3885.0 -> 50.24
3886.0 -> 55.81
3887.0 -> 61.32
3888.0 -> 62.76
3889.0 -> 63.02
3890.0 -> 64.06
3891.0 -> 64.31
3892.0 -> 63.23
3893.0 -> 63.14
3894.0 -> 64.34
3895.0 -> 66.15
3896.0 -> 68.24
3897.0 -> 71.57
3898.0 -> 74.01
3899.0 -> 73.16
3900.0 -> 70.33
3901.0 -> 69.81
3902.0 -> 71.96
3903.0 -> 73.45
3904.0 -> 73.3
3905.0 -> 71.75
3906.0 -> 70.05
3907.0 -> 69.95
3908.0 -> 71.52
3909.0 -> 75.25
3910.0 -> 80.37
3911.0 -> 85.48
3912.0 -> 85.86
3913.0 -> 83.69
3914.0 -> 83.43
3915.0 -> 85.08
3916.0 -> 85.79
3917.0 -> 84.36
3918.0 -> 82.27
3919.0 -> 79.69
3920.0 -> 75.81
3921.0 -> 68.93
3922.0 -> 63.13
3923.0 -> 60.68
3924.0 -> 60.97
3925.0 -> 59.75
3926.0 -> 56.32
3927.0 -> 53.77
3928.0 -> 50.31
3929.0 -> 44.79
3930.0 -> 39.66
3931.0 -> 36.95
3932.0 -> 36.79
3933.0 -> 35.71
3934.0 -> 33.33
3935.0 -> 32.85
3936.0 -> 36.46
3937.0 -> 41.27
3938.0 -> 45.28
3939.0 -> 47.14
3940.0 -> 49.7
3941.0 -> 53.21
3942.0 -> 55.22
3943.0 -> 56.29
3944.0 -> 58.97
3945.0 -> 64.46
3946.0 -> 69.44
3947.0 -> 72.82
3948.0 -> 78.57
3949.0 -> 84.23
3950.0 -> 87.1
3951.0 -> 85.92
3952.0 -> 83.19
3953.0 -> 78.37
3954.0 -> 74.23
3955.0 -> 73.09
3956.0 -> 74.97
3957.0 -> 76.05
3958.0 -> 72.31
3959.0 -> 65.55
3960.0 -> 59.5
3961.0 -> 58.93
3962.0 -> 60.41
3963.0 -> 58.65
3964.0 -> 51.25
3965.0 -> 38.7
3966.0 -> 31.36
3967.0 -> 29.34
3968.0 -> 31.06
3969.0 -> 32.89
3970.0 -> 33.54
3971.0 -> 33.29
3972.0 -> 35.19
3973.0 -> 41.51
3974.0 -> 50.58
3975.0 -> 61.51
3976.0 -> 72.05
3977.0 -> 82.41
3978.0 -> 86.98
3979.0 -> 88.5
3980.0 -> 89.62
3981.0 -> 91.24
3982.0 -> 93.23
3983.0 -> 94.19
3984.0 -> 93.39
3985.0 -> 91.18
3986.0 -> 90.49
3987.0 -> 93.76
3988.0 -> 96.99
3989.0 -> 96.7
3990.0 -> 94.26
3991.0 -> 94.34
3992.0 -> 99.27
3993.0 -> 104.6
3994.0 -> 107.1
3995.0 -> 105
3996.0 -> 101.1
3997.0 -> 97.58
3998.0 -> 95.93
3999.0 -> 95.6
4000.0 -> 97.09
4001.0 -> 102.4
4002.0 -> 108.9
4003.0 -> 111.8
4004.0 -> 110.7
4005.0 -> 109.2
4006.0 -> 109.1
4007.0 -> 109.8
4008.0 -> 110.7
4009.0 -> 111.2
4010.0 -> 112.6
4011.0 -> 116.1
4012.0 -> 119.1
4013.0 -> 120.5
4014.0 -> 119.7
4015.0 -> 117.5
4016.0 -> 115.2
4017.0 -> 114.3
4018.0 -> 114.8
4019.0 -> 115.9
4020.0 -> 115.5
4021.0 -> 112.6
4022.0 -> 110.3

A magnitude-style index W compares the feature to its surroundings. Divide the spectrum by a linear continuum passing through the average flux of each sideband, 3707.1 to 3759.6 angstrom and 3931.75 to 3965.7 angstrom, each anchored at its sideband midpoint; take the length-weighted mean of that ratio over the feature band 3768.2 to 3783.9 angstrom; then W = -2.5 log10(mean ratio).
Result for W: -0.23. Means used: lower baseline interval 56.1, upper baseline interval 60.3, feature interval 70.4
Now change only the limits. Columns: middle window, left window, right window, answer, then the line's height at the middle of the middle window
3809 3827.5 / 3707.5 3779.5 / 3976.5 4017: 0.36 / 71.4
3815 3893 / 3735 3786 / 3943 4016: 0.35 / 67.9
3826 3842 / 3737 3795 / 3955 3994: 0.44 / 61.6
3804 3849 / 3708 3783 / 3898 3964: 0.24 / 61.9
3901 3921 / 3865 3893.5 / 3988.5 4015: -0.14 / 68.6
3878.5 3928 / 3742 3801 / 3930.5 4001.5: -0.04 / 65.7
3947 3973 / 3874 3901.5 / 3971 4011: 0.35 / 83.2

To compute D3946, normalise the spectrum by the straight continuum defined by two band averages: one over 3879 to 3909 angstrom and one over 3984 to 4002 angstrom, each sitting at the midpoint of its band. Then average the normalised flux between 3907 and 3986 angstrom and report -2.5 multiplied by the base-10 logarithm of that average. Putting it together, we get 0.27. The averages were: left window 64.9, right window 98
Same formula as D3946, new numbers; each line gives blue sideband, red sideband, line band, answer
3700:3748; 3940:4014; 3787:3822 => 0.15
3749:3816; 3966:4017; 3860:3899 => 0.28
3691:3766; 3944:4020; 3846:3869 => 0.43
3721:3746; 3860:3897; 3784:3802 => 0.01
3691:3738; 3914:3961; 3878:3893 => 0.08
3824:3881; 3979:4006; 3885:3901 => -0.05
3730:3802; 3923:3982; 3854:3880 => 0.12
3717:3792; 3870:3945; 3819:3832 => 0.32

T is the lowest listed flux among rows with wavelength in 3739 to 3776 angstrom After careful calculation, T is 36.07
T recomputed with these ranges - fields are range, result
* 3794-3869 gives 35.84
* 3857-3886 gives 47.53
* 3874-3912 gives 48.23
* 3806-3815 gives 56.36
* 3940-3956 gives 49.7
